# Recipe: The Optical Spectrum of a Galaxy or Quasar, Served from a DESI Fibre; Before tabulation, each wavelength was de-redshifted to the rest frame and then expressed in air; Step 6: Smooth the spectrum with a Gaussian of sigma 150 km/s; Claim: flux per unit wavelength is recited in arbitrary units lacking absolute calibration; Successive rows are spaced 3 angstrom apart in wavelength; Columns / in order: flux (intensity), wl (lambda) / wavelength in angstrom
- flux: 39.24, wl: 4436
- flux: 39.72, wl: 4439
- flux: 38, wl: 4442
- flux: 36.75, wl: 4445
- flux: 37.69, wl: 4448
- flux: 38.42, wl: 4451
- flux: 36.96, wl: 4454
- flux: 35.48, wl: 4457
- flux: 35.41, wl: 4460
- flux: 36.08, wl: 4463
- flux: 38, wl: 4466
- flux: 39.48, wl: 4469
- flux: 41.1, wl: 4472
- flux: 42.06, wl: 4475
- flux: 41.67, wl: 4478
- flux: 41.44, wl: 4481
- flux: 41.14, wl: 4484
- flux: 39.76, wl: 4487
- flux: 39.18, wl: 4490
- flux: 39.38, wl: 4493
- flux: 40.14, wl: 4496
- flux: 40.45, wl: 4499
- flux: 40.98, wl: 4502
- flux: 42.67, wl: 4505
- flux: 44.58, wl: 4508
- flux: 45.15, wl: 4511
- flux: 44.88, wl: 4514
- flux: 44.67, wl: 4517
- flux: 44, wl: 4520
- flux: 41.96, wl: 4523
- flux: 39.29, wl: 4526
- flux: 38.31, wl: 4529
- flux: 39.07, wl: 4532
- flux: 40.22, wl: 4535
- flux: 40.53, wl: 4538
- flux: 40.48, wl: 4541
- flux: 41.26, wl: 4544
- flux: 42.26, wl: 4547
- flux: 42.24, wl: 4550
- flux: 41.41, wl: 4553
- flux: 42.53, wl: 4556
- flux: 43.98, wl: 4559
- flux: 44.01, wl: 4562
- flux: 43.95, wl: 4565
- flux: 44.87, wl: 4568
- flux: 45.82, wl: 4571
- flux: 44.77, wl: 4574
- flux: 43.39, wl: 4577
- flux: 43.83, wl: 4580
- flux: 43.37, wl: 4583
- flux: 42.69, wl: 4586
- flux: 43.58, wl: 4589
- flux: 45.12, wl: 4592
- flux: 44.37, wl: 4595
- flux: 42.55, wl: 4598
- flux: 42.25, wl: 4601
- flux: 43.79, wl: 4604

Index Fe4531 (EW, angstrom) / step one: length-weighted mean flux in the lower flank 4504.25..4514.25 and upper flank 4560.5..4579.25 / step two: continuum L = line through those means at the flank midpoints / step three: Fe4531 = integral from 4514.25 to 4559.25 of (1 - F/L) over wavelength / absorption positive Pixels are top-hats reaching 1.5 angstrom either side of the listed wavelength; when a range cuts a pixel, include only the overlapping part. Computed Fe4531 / 2.9 angstrom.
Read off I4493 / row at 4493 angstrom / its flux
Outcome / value 39.38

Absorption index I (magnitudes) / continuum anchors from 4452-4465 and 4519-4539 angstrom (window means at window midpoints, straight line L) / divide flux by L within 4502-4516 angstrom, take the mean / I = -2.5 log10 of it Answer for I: -0.12 mag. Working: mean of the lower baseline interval 36.2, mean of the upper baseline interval 40.4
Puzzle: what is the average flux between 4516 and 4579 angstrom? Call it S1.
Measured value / 42.3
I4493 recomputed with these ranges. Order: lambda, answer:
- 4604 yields 43.79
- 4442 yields 38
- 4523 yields 41.96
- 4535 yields 40.22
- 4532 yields 39.07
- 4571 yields 45.82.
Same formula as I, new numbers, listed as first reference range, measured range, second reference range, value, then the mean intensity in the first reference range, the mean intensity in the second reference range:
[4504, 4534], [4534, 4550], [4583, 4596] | 0.05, 42.4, 43.9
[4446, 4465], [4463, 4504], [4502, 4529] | -0.02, 36.7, 43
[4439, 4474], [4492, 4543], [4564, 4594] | -0.02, 37.7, 44.1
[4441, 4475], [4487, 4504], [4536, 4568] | -0.01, 37.8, 42.4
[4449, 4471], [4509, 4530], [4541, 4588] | -0.06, 37.2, 43.3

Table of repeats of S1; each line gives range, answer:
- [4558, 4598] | 44.1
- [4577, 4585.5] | 43.5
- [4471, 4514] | 41.5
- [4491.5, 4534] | 41.8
